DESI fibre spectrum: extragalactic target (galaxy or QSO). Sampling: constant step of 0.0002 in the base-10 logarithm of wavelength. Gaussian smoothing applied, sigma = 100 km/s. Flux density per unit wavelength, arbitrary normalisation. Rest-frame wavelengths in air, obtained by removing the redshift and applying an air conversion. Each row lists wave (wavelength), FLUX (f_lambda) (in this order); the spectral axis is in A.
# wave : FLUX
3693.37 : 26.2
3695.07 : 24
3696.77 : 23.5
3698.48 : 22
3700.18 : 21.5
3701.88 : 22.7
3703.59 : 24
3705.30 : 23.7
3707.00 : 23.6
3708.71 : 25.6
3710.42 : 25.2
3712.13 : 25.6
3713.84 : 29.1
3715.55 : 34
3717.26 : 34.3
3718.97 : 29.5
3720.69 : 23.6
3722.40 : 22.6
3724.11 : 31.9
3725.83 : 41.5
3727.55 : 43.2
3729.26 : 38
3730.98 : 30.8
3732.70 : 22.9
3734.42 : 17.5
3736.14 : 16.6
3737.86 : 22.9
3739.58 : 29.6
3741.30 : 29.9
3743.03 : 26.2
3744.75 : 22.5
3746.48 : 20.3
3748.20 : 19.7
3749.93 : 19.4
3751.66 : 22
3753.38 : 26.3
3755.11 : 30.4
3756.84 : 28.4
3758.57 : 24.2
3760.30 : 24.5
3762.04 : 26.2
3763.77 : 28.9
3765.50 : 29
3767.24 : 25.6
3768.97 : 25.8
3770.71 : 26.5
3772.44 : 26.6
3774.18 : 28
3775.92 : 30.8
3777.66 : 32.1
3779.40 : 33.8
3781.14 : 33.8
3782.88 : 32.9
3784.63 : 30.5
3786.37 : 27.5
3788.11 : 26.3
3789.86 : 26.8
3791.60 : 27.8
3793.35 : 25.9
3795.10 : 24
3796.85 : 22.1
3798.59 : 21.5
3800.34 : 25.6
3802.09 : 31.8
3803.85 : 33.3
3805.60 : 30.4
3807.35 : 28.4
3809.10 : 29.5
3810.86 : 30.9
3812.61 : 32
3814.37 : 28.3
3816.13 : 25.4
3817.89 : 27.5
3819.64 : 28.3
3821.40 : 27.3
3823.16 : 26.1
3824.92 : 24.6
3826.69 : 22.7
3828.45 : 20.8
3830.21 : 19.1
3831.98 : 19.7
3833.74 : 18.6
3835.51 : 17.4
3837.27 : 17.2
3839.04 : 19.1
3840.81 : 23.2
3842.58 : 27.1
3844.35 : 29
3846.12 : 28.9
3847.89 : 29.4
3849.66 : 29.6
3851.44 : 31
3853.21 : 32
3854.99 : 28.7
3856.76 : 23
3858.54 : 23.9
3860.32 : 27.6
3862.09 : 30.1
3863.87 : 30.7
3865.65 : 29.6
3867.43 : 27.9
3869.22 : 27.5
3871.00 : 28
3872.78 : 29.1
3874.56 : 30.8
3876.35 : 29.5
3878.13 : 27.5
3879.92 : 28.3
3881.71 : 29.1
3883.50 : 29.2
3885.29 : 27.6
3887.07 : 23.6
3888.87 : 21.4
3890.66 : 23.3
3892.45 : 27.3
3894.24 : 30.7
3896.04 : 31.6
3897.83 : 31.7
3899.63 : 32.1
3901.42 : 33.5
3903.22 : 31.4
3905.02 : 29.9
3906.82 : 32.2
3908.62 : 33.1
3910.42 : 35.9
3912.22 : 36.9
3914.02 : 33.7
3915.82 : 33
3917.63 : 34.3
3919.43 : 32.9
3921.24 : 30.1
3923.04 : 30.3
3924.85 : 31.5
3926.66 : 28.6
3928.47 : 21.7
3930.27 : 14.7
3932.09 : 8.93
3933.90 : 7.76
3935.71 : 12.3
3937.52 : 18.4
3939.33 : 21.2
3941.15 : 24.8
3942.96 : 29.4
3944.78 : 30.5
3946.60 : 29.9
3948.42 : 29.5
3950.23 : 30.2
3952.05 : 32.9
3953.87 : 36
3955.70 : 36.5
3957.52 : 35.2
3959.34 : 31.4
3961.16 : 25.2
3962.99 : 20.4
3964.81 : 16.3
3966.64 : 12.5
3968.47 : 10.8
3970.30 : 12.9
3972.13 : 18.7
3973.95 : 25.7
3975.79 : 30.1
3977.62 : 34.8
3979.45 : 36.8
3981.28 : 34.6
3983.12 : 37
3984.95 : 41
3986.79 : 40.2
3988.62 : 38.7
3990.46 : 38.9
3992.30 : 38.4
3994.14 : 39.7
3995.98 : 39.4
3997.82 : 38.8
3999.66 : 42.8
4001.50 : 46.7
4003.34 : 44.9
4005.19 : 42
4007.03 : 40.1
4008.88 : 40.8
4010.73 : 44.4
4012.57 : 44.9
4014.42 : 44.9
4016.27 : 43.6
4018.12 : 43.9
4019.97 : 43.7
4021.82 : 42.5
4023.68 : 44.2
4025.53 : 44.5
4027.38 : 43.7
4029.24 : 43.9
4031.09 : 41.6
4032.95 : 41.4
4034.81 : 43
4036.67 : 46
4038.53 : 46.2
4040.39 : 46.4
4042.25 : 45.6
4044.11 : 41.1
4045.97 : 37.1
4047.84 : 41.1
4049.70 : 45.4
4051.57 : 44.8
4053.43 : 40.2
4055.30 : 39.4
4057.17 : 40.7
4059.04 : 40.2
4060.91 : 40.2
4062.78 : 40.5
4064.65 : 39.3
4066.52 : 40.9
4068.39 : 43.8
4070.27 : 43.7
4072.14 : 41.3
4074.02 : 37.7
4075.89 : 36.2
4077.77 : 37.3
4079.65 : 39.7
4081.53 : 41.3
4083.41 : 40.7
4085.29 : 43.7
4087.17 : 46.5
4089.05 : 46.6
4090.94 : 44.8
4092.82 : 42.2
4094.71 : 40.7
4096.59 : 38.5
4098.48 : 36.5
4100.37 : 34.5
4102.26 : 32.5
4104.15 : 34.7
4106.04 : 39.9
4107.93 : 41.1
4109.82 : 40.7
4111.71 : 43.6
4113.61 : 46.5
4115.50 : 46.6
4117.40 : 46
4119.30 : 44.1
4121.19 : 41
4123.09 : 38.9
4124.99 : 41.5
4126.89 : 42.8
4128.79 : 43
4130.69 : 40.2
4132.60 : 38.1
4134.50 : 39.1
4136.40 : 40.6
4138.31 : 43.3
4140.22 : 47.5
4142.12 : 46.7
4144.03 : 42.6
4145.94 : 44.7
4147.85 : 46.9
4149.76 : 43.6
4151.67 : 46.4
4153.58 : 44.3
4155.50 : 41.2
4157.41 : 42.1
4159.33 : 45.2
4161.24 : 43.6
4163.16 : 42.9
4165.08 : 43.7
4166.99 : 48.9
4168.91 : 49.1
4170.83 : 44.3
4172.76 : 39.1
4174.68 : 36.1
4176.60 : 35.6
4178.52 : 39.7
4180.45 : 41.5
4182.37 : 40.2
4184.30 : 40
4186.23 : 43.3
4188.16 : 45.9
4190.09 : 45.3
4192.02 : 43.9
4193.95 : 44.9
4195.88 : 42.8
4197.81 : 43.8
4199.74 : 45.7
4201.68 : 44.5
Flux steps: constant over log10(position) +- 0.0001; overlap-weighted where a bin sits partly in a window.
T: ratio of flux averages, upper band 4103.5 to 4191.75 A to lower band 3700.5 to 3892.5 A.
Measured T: 1.59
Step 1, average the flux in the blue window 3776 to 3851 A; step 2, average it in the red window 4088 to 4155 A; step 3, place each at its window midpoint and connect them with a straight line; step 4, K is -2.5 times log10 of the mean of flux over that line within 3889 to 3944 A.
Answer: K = 0.16 mag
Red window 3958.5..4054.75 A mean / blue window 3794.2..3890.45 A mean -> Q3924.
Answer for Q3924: 1.42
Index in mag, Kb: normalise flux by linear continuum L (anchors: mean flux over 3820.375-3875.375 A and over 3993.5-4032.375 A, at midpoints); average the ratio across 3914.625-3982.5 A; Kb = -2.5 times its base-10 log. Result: 0.37 mag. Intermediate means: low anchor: 25.8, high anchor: 42.9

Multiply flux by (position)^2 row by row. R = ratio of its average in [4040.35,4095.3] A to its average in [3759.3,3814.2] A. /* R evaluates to 1.69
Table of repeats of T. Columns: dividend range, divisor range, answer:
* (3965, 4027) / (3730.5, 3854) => 1.41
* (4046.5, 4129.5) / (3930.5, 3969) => 1.73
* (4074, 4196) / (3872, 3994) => 1.48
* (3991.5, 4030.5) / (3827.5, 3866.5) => 1.69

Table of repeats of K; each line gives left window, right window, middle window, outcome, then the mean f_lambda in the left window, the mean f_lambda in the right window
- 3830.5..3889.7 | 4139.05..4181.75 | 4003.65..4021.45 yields -0.23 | 26.5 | 43.4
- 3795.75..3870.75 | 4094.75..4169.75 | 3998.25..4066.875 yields -0.16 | 26.4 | 42.4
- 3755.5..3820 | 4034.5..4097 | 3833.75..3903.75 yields 0.17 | 28.2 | 41.9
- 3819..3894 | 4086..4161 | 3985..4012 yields -0.19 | 26.1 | 42.2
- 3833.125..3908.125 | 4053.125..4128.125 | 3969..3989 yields 0.10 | 27.7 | 40.9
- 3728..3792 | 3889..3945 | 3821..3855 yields 0.11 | 26.9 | 27.4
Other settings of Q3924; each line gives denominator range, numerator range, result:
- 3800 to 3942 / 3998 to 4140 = 1.55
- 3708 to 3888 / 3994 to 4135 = 1.54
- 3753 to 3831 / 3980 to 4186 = 1.52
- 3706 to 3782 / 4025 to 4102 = 1.51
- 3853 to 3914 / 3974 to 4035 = 1.39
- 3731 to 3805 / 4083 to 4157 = 1.60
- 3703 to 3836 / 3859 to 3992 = 1.05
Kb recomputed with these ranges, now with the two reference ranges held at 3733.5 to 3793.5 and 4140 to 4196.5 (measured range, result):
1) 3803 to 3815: -0.08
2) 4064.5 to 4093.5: -0.05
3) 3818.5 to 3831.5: 0.20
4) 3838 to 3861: 0.11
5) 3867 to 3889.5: 0.13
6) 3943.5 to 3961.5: 0.08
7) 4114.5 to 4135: -0.01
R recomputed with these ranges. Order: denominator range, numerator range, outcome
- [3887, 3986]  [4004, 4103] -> 1.61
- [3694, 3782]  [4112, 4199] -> 1.98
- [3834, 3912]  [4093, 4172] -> 1.71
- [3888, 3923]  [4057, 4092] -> 1.44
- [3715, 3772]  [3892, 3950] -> 1.13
